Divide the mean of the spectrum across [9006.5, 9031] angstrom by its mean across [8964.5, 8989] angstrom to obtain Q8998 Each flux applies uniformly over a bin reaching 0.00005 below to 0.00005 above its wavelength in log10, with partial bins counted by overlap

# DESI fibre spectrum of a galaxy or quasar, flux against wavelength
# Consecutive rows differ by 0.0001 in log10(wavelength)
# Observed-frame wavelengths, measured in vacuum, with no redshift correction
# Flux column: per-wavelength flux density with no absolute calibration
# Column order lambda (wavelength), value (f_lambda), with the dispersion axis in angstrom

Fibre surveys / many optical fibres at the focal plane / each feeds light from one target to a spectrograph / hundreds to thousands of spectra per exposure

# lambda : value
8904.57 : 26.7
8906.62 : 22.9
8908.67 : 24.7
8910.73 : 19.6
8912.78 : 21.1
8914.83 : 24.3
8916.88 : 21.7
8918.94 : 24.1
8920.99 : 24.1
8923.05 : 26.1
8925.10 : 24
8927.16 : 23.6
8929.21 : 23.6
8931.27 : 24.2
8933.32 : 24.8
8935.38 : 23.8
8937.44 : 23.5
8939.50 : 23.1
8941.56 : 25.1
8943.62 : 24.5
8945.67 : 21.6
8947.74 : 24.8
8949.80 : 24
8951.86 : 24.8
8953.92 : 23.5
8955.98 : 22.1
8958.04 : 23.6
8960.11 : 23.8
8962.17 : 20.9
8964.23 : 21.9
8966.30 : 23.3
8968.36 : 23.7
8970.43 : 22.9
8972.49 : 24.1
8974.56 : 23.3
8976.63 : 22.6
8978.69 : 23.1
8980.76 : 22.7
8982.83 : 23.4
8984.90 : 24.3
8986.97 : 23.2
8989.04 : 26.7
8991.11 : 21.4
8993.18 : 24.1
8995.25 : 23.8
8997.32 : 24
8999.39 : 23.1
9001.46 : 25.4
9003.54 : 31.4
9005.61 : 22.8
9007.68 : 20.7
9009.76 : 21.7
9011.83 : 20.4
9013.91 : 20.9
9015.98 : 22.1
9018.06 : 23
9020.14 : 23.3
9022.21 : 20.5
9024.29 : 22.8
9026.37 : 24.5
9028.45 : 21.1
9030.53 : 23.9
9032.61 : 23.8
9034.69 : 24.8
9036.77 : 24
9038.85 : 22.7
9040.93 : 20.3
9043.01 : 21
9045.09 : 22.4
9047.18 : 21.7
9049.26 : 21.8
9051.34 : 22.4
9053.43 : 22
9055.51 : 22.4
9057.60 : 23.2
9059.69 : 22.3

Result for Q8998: 0.9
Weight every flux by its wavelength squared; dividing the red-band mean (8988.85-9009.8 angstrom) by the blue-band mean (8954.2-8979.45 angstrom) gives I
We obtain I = 1.06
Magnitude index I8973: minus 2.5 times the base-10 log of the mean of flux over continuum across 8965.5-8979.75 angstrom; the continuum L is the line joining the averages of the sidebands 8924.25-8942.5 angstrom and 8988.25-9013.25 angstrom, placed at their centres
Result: 0.02 mag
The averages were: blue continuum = 24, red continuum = 23.7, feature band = 23.3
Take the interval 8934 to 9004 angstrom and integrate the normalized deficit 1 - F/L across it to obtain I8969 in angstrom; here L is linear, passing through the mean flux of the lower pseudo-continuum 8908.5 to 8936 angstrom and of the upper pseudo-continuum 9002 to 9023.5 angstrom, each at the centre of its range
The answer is -1.8 angstrom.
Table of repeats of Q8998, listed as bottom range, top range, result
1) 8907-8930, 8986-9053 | 0.98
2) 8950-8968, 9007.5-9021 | 0.94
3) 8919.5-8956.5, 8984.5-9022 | 0.97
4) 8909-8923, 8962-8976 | 1.01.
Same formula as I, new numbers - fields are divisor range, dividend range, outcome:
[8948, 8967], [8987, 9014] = 1.03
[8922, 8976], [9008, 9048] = 0.96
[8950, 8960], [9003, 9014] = 0.98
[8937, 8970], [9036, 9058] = 0.97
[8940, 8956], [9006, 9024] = 0.92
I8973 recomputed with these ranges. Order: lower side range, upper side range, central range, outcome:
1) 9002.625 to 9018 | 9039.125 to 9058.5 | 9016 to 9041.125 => -0.03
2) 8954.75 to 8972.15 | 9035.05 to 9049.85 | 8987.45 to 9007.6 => -0.09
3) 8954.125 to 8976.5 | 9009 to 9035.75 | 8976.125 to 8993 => -0.03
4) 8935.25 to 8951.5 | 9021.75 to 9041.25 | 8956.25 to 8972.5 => 0.03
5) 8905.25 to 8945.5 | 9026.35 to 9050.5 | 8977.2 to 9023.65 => -0.02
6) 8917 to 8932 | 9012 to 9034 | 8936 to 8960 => 0.00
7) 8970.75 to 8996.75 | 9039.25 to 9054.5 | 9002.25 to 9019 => -0.01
